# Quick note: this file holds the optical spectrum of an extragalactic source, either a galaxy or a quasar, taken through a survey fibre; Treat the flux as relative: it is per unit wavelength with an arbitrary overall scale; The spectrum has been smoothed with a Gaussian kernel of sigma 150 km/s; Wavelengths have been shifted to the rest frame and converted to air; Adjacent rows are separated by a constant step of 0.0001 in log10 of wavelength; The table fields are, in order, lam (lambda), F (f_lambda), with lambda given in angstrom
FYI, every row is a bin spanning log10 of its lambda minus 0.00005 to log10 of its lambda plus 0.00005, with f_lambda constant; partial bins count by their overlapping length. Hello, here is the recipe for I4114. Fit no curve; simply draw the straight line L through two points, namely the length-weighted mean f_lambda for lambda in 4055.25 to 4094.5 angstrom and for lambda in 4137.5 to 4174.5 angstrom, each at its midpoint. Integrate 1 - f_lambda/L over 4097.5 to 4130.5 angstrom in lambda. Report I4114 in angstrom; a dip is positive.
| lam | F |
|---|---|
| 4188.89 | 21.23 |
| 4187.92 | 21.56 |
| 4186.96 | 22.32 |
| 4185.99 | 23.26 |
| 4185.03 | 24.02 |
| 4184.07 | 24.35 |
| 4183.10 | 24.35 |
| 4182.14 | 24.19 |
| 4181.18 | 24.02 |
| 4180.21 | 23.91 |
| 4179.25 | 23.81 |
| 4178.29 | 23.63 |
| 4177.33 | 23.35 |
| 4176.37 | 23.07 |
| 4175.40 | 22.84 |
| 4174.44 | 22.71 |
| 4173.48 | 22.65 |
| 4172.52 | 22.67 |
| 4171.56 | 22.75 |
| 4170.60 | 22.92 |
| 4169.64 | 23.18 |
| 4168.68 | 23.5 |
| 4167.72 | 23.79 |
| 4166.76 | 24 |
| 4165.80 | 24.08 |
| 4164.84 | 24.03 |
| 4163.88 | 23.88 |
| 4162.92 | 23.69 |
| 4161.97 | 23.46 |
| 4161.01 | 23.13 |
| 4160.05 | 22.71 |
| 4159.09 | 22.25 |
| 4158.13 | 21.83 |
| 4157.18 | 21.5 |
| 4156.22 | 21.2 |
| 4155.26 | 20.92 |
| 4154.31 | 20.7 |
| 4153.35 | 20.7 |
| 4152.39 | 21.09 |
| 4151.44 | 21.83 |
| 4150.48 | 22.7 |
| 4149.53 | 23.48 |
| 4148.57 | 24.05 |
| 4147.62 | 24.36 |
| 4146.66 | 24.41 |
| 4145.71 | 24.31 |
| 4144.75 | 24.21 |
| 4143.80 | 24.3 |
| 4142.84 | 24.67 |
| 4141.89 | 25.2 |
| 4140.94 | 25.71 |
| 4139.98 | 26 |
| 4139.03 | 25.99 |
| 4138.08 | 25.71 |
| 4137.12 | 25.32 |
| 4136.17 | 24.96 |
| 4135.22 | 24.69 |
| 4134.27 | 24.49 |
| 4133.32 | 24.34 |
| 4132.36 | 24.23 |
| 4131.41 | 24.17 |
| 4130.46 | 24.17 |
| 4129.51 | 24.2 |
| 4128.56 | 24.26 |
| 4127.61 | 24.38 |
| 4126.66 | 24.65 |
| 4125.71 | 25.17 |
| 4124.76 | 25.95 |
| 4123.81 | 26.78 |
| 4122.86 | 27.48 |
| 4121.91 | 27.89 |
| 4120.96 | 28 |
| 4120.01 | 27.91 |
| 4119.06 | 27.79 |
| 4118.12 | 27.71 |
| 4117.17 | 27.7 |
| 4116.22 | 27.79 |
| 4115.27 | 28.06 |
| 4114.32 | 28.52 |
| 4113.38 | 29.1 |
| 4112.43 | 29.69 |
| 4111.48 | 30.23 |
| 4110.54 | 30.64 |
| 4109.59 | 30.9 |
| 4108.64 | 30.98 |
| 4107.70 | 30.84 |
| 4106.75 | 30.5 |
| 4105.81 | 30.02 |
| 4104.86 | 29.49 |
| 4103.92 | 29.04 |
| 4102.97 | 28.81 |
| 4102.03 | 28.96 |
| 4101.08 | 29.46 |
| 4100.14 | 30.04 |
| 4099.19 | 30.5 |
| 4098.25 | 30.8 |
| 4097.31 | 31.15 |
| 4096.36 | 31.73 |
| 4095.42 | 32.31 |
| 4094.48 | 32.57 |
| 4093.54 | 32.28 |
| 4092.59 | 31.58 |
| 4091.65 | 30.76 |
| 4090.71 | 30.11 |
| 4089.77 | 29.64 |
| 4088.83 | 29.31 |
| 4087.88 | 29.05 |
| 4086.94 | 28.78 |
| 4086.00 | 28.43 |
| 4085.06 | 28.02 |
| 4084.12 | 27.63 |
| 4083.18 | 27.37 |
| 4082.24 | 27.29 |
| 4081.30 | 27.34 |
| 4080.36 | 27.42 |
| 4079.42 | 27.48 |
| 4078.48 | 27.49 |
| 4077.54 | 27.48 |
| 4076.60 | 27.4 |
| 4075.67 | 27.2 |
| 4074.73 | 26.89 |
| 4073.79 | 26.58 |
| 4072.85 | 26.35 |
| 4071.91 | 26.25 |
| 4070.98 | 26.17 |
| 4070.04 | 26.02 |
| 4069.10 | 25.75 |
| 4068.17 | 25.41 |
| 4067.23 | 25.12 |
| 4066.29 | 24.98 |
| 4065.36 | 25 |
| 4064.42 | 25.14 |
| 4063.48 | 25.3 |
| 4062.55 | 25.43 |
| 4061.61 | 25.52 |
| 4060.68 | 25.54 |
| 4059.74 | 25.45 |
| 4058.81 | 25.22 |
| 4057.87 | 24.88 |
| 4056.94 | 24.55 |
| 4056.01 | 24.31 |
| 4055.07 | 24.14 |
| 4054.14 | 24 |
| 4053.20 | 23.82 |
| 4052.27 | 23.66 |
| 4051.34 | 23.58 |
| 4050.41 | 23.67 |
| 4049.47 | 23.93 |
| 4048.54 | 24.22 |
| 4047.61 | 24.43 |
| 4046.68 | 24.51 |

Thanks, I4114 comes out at -3.9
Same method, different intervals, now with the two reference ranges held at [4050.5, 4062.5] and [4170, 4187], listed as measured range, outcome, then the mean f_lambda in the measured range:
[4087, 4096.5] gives -2.58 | 30.8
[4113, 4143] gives -2.70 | 26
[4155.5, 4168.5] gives 0.30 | 23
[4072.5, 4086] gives -1.65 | 27.3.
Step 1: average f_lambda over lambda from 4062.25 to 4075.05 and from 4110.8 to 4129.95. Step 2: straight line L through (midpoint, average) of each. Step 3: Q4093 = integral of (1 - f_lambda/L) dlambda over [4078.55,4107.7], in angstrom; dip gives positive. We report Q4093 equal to -3.5 angstrom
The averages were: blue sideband 25.7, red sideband 27.2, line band 29.6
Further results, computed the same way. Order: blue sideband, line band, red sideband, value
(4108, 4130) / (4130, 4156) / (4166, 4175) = 1.7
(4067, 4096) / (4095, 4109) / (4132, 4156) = -1.8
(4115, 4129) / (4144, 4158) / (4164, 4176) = 1.2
